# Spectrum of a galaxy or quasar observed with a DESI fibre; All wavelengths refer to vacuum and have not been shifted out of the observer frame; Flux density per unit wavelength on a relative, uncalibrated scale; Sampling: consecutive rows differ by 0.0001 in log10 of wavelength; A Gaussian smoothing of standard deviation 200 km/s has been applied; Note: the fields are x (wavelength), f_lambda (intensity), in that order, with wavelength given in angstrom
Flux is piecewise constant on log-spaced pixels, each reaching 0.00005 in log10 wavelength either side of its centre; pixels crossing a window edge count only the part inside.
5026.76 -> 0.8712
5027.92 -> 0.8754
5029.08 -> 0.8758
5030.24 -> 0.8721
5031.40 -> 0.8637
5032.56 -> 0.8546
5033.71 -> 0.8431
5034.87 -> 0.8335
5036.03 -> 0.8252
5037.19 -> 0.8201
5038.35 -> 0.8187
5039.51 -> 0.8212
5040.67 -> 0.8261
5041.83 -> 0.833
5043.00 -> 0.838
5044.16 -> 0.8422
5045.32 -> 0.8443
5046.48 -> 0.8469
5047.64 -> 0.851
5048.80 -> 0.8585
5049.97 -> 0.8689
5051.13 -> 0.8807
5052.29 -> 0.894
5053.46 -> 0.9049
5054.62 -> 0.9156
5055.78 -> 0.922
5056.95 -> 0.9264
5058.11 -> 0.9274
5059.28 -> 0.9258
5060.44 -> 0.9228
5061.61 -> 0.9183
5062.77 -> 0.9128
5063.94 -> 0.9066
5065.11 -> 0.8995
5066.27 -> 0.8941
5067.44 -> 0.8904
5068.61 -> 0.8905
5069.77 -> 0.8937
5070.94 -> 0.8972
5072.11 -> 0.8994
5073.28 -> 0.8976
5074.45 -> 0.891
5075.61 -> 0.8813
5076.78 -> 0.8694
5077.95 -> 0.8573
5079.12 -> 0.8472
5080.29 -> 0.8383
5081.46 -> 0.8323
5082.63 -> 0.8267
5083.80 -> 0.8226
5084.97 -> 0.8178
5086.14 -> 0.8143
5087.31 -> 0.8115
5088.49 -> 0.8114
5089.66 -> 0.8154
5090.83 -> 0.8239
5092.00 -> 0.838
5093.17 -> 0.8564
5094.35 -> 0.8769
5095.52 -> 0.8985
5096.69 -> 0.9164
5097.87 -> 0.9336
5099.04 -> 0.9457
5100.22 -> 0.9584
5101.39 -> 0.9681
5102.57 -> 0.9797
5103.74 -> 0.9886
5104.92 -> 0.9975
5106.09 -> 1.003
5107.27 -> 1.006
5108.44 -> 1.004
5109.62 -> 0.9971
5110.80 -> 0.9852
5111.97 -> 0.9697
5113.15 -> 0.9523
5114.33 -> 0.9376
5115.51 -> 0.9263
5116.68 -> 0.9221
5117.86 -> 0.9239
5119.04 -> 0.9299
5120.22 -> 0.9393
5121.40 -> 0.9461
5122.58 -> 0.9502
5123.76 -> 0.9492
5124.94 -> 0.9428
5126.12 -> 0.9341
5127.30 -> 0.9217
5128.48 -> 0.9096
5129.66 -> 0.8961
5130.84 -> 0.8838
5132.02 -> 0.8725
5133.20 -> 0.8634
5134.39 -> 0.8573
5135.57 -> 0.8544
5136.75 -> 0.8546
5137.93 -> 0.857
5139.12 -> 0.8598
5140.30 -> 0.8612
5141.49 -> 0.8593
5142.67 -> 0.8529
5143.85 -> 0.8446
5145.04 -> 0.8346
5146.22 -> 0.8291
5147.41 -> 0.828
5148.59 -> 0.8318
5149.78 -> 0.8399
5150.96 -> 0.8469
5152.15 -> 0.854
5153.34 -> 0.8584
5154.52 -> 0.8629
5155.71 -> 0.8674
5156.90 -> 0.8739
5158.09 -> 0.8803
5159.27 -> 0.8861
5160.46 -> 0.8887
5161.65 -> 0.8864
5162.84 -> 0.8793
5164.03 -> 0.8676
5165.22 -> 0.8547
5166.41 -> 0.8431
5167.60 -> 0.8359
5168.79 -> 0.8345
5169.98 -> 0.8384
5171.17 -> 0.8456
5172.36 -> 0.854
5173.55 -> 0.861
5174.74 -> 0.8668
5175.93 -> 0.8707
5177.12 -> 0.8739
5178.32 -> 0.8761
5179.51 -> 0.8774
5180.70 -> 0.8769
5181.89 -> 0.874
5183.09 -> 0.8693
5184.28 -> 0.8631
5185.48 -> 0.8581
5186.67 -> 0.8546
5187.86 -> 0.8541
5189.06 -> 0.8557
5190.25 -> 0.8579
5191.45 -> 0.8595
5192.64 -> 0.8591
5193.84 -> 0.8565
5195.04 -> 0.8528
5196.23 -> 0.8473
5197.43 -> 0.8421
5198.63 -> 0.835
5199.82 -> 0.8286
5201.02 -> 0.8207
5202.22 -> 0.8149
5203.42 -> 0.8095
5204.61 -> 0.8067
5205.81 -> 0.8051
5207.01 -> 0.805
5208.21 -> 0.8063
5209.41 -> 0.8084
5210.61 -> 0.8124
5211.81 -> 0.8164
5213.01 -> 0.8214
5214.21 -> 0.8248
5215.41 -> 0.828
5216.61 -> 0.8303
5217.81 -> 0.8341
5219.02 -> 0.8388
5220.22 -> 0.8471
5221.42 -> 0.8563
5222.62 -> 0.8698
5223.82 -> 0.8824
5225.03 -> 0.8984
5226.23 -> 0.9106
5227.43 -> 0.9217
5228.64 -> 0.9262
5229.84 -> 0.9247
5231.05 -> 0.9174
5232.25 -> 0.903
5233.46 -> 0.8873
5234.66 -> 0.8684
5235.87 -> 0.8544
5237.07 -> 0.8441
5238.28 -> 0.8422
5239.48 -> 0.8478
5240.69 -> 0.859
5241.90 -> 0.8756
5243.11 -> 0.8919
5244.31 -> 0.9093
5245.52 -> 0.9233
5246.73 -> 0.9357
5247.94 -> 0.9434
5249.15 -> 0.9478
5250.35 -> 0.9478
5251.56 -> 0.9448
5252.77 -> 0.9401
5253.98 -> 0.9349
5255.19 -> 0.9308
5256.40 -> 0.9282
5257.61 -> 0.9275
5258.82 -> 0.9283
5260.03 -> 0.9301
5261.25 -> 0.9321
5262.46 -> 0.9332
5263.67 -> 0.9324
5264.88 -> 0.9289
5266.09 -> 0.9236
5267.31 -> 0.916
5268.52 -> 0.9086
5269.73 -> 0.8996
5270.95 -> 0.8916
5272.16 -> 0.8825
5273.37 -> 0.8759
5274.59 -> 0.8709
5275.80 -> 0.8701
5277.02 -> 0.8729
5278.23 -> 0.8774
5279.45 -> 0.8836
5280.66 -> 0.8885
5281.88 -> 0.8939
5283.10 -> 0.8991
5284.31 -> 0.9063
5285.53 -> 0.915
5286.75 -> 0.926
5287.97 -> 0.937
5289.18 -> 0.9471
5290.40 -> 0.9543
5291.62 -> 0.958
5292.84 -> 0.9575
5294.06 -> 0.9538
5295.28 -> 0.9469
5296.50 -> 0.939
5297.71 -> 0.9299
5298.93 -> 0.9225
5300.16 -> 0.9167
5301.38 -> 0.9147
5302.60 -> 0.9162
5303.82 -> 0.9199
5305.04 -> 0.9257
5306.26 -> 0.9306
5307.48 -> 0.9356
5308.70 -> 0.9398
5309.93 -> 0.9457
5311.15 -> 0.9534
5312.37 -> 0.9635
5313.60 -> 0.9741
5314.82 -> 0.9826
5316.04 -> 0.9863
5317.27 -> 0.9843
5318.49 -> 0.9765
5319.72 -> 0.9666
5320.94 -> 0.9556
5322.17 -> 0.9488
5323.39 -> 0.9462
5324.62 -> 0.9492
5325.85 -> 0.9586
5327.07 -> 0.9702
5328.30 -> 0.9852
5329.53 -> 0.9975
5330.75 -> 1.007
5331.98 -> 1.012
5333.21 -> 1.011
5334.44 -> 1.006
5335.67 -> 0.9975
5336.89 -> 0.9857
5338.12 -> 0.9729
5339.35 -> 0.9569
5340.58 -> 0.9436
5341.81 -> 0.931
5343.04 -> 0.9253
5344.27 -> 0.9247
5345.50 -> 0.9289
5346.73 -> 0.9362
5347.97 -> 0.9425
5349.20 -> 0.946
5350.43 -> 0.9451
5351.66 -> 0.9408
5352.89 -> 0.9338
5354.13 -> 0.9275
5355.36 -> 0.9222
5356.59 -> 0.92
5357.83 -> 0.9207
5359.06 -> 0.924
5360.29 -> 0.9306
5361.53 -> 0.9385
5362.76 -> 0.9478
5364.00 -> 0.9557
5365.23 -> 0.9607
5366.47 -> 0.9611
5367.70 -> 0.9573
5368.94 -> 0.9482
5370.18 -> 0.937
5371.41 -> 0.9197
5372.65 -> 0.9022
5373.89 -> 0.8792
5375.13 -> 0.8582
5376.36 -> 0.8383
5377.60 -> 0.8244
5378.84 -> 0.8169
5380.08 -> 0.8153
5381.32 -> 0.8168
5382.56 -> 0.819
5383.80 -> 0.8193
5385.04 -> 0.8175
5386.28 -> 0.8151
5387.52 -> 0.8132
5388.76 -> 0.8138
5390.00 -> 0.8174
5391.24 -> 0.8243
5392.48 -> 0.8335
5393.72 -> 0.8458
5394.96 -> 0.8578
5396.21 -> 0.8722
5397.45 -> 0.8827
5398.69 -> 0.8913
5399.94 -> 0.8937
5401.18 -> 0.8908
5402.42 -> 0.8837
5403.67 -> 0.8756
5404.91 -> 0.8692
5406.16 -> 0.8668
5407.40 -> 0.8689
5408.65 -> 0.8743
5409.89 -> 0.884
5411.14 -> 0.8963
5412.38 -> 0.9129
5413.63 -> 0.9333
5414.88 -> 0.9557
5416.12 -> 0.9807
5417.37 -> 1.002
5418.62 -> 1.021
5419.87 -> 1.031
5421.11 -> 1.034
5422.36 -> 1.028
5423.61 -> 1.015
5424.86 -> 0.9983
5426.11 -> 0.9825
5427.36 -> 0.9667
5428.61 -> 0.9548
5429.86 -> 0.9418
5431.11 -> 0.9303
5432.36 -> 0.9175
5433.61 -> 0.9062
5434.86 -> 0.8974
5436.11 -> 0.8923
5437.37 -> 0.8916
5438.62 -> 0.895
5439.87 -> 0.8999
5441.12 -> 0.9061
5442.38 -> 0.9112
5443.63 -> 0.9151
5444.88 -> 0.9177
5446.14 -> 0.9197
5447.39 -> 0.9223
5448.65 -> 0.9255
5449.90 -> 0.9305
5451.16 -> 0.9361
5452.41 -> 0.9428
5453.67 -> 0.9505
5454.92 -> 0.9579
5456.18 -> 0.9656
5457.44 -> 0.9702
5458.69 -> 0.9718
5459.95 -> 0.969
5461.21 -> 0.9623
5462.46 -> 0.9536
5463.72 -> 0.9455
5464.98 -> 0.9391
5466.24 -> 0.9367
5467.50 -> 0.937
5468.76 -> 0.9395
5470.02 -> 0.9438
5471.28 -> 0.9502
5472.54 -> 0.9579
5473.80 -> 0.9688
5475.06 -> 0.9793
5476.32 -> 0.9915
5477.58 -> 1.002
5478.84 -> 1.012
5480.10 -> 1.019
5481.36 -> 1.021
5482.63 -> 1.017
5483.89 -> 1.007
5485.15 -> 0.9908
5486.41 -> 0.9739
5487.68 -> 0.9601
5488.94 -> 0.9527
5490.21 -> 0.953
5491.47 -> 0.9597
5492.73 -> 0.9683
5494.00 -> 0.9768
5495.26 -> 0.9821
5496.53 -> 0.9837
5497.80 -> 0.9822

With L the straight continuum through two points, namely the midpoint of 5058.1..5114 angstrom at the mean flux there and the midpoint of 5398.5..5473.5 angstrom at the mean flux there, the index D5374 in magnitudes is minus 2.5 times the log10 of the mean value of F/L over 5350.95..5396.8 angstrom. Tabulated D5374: 0.06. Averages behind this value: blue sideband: 0.902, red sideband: 0.936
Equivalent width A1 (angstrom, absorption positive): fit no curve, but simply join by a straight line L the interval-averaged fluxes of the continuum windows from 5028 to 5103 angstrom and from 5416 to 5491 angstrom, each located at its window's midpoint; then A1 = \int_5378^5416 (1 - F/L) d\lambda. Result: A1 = 3.4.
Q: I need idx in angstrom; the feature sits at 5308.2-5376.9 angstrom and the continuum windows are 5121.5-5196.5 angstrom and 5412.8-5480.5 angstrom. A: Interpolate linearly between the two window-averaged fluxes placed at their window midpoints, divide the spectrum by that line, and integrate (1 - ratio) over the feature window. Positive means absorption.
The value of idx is -2.0 angstrom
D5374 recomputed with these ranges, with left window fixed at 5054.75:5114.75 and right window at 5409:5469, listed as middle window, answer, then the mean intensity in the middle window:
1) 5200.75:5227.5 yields 0.10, 0.836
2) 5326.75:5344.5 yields -0.05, 0.976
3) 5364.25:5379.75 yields 0.04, 0.9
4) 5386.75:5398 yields 0.12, 0.84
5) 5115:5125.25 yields -0.03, 0.937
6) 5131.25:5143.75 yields 0.06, 0.859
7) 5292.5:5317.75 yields -0.02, 0.944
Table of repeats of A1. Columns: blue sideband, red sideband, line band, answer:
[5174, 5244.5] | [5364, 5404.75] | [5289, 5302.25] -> -1.19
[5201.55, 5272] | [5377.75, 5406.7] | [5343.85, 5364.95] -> -1.99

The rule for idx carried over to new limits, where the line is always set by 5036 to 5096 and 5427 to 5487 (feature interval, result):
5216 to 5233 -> 0.3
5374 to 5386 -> 1.4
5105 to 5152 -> -1.4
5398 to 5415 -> 0.9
